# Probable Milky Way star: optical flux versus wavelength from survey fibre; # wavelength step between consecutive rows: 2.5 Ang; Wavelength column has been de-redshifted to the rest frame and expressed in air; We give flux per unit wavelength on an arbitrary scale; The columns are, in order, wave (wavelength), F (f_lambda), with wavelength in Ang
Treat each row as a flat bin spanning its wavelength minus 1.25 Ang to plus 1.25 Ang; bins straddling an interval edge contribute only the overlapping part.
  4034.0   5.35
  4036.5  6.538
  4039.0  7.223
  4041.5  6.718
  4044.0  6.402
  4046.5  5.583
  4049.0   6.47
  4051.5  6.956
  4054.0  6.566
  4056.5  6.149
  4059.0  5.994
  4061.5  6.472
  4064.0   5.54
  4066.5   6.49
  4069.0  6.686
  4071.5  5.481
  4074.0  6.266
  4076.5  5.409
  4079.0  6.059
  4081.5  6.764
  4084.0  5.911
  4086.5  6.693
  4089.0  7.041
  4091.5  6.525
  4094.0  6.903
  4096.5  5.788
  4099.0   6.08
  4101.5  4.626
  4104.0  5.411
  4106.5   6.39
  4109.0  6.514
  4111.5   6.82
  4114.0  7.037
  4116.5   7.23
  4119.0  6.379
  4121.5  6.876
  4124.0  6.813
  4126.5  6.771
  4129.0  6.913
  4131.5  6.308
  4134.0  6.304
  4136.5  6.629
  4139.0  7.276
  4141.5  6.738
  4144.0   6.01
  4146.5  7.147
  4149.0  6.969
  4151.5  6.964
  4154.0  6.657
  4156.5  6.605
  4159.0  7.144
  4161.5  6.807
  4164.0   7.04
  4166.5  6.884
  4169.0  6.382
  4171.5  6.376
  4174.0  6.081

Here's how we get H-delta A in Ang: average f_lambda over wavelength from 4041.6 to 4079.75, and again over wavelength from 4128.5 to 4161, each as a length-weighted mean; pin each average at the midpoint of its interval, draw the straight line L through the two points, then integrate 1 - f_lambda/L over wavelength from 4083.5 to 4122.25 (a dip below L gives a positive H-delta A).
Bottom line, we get 0.4 Ang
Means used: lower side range 6.19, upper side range 6.74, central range 6.39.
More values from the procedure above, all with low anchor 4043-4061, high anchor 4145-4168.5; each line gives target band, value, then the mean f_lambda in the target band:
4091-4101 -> 0.6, 6.18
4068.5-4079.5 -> 0.9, 5.93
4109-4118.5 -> -0.4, 6.91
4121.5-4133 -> 0.0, 6.71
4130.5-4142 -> 0.2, 6.65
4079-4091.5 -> -0.1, 6.54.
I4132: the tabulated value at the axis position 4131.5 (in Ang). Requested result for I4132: 6.308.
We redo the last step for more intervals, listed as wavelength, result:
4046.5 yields 5.583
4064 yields 5.54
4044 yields 6.402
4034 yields 5.35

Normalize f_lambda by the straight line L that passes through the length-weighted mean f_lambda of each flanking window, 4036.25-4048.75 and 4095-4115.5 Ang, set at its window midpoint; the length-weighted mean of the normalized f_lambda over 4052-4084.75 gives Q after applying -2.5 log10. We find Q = 0.03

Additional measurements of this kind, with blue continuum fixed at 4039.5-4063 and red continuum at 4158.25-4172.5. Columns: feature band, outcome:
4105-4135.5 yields -0.01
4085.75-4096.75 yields -0.02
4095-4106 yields 0.18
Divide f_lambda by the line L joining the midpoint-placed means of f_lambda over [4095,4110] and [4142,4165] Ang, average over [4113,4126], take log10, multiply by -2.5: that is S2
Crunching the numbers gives -0.12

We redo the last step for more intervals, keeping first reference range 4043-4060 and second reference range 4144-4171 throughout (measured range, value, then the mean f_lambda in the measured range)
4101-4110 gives 0.13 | 5.81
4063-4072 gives 0.05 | 6.11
